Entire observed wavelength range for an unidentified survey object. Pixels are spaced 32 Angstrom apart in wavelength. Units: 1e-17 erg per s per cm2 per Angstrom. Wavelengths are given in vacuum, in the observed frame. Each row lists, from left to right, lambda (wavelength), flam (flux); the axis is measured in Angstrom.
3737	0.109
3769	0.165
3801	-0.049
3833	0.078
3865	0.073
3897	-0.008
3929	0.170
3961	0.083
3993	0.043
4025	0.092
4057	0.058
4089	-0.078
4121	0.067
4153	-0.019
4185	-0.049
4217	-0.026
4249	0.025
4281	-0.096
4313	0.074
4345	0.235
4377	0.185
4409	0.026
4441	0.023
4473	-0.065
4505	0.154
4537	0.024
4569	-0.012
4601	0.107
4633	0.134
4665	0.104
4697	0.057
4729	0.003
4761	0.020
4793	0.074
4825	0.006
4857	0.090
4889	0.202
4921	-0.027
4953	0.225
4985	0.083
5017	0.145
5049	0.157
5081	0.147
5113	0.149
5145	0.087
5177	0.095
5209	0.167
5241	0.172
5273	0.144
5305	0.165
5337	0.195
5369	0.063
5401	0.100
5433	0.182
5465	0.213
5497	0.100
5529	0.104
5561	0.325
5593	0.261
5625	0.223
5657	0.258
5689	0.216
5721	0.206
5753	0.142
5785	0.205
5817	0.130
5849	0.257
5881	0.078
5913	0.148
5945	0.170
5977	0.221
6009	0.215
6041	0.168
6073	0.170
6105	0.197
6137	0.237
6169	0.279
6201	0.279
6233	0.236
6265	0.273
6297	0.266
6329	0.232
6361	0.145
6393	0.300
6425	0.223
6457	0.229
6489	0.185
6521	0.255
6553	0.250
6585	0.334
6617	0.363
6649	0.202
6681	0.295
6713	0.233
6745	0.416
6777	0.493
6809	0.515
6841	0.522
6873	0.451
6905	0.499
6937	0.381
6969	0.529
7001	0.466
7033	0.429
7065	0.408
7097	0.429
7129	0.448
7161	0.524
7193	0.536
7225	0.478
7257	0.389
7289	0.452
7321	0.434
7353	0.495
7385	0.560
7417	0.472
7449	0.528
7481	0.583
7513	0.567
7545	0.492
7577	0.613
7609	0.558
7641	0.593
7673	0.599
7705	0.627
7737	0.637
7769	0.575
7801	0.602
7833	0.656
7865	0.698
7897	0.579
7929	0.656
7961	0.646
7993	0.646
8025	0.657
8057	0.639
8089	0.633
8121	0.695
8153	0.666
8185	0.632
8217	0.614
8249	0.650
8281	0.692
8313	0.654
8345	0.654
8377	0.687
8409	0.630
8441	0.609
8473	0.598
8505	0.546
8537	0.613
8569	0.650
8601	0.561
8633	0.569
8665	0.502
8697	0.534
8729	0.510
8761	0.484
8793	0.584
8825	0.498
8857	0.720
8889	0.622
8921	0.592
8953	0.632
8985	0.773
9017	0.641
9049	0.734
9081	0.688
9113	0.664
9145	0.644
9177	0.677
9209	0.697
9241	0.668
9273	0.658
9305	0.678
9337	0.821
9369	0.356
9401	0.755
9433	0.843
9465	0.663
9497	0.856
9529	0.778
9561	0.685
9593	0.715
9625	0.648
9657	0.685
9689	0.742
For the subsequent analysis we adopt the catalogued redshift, 0.690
